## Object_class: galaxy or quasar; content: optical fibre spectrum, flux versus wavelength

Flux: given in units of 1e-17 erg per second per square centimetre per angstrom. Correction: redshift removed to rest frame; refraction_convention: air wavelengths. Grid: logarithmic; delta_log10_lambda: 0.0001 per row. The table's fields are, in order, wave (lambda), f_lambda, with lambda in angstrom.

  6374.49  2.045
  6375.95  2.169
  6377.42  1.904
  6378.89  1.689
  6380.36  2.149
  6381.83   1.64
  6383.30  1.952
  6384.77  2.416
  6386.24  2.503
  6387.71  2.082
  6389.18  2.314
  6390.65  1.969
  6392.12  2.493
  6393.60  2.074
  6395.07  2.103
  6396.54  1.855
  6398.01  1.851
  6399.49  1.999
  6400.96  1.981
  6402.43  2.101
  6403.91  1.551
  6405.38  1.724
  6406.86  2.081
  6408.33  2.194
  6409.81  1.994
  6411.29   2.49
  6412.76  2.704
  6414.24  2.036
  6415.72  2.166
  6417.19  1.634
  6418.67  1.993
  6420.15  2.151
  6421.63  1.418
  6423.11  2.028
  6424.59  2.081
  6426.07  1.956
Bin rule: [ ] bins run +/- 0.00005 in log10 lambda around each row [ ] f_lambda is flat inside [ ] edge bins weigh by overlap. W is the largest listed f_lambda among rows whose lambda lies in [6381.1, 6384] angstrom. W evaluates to 1.952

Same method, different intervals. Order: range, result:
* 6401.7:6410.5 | 2.194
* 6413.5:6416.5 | 2.166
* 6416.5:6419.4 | 1.993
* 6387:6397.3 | 2.493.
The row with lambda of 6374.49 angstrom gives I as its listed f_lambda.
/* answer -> 2.045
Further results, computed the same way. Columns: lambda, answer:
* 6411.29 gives 2.49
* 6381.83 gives 1.64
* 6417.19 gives 1.634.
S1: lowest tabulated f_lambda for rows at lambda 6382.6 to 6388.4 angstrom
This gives 1.952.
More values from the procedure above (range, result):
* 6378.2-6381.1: 1.689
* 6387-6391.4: 1.969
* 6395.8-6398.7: 1.851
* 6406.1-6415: 1.994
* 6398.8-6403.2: 1.981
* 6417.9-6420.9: 1.993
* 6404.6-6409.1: 1.724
